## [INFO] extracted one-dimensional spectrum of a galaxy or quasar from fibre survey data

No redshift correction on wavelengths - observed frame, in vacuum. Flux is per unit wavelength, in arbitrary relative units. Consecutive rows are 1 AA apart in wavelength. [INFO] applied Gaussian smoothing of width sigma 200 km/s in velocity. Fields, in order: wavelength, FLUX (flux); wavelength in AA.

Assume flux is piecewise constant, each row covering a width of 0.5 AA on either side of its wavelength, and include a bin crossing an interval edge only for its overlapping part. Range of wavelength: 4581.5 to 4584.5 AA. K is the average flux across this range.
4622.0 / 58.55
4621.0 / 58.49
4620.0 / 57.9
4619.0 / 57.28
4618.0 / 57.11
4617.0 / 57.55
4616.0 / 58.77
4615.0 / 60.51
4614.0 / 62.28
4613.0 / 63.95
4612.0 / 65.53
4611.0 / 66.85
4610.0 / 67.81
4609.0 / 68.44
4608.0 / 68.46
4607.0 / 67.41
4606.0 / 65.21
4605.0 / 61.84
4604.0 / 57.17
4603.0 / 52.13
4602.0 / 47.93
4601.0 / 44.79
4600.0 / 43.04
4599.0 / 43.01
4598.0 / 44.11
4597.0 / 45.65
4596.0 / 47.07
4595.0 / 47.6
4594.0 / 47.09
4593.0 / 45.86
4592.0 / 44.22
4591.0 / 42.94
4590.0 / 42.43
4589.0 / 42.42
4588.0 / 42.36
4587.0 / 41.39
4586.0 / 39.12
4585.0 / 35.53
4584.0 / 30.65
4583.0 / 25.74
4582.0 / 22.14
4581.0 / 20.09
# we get 26.2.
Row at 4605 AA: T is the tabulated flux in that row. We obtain 61.84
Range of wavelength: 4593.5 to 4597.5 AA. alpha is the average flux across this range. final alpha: 46.9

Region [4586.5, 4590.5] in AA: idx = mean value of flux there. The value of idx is 42.1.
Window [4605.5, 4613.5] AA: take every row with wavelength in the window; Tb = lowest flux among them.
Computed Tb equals 63.95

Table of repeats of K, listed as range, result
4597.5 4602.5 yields 44.6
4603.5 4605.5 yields 59.5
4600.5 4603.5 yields 48.3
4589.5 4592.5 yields 43.2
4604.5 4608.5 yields 65.7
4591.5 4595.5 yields 46.2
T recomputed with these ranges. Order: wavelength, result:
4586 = 39.12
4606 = 65.21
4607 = 67.41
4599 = 43.01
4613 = 63.95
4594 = 47.09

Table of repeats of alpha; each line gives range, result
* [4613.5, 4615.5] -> 61.4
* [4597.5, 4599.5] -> 43.6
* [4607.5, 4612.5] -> 67.4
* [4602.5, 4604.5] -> 54.7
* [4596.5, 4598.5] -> 44.9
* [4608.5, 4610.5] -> 68.1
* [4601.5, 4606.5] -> 56.9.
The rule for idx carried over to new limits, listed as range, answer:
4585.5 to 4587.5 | 40.3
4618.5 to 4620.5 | 57.6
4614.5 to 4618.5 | 58.5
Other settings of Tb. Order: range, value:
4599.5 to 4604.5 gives 43.04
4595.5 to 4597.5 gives 45.65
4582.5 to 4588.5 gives 25.74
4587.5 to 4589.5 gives 42.36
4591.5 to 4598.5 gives 44.11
